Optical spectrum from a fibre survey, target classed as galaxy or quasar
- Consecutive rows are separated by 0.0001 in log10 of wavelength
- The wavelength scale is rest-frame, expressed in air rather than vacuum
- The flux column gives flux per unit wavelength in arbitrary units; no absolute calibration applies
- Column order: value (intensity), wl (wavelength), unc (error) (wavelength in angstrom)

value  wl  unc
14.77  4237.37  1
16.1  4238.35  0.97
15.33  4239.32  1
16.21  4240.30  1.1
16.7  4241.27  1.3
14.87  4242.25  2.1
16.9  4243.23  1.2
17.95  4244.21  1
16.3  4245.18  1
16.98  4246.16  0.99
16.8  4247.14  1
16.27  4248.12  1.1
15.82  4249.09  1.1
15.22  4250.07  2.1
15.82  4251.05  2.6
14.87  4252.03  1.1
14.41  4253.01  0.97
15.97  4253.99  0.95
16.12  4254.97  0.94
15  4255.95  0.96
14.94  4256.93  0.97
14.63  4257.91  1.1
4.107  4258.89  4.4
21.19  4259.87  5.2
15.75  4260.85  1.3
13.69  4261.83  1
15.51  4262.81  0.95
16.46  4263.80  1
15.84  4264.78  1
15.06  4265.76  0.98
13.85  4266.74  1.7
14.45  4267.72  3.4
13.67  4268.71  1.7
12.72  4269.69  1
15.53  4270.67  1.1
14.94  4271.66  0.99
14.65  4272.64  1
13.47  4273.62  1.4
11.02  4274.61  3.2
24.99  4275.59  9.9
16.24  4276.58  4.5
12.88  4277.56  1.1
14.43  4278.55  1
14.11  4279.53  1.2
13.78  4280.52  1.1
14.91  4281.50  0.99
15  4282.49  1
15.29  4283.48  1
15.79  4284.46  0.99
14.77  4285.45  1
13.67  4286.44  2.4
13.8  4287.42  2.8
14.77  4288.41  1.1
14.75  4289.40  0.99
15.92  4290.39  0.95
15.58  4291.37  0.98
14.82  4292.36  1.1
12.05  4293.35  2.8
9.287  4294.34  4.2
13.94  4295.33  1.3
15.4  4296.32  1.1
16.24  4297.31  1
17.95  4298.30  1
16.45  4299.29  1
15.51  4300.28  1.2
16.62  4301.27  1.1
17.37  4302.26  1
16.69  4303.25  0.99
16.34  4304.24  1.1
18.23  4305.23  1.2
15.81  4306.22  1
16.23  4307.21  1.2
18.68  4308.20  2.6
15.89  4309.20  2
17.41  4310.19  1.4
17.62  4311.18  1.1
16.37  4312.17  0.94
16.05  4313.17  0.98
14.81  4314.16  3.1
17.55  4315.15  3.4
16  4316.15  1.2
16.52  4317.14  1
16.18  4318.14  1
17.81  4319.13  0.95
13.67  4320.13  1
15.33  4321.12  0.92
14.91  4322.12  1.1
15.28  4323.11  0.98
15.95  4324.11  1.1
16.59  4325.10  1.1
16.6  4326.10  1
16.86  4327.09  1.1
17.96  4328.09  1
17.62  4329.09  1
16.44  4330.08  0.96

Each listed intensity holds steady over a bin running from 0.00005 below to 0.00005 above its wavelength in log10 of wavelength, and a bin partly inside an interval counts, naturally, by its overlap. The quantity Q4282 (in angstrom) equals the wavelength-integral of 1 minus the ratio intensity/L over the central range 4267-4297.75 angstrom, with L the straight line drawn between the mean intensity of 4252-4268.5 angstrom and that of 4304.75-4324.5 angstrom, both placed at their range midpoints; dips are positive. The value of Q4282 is 1.6 angstrom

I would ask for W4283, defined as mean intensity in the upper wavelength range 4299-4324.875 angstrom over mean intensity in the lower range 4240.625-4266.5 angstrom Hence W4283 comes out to 1.06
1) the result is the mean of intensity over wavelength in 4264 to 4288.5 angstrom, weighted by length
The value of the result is 14.8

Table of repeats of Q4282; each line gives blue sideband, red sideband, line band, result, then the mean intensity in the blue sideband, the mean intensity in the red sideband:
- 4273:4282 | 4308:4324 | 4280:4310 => 0.4 angstrom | 15.1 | 16.2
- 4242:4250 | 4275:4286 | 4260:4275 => 1.2 angstrom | 16.5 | 15.6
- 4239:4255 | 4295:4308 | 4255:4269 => 1.3 angstrom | 16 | 16.5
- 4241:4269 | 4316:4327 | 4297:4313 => -1.1 angstrom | 15.3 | 15.9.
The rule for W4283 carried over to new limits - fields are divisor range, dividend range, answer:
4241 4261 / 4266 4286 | 0.95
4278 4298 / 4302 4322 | 1.14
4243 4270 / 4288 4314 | 1.04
